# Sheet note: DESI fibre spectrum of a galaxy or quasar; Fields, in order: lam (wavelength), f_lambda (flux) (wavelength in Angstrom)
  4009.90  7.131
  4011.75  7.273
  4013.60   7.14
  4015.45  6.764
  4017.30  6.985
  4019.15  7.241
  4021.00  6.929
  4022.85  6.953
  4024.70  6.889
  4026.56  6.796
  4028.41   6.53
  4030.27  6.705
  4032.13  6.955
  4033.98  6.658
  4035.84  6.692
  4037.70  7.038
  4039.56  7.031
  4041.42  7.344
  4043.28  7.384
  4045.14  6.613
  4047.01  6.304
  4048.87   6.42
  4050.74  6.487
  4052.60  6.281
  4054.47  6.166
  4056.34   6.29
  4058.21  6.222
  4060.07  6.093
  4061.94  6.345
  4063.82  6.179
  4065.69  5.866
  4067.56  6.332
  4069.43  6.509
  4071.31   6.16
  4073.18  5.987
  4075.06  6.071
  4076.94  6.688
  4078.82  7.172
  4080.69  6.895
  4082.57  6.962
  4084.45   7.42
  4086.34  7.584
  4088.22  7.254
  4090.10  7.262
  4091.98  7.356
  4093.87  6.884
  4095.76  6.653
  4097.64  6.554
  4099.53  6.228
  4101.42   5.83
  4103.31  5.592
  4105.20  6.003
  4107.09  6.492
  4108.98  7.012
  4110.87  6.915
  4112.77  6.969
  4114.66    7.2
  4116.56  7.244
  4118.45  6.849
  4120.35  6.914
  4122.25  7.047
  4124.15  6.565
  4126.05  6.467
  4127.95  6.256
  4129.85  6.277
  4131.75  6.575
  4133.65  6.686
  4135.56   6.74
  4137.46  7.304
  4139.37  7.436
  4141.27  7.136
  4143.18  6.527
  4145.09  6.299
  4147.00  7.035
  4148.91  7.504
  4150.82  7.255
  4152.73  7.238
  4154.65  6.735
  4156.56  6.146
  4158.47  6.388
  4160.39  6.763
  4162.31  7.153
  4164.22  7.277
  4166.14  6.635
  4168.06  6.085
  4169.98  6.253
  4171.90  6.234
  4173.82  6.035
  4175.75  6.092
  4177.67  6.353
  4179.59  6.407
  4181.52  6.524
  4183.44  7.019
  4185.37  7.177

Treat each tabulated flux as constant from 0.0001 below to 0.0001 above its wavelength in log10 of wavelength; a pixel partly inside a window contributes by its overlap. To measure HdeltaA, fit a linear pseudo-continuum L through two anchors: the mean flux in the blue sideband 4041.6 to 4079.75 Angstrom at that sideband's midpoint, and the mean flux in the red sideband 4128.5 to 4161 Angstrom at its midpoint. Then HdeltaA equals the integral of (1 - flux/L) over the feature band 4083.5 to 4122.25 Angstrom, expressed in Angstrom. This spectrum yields -1.2 Angstrom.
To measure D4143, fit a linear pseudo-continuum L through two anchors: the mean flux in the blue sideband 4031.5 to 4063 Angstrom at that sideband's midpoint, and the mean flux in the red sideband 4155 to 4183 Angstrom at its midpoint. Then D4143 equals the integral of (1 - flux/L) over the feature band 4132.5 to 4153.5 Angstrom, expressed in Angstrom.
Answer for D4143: -1.6 Angstrom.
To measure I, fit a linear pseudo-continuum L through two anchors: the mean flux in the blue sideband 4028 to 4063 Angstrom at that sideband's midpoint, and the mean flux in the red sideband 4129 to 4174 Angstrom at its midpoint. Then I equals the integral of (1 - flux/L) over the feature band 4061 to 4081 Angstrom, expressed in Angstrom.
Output 0.8 Angstrom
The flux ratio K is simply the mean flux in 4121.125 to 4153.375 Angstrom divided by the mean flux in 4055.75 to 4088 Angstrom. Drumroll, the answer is 1.05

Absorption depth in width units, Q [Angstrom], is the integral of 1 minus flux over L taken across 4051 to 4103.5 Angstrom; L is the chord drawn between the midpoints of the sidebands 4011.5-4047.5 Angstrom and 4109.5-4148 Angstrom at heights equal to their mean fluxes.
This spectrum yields 2.5 Angstrom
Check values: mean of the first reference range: 6.91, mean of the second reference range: 6.82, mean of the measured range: 6.54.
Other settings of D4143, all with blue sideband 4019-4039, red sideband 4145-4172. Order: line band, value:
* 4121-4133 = 0.4 Angstrom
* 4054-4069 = 1.4 Angstrom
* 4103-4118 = 0.1 Angstrom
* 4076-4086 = -0.4 Angstrom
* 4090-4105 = 0.7 Angstrom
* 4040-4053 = 0.2 Angstrom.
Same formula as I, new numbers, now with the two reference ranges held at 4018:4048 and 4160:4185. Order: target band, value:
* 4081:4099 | -0.9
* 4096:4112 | 0.8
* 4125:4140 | -0.2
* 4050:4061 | 0.9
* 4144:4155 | -0.7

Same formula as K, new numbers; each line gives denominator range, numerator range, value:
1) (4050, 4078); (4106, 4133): 1.08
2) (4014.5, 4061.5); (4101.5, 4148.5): 1.00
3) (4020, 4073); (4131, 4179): 1.02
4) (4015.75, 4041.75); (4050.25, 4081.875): 0.92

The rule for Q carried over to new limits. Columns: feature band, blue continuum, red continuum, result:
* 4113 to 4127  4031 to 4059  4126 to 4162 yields -0.3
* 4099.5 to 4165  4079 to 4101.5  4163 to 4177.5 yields -1.0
